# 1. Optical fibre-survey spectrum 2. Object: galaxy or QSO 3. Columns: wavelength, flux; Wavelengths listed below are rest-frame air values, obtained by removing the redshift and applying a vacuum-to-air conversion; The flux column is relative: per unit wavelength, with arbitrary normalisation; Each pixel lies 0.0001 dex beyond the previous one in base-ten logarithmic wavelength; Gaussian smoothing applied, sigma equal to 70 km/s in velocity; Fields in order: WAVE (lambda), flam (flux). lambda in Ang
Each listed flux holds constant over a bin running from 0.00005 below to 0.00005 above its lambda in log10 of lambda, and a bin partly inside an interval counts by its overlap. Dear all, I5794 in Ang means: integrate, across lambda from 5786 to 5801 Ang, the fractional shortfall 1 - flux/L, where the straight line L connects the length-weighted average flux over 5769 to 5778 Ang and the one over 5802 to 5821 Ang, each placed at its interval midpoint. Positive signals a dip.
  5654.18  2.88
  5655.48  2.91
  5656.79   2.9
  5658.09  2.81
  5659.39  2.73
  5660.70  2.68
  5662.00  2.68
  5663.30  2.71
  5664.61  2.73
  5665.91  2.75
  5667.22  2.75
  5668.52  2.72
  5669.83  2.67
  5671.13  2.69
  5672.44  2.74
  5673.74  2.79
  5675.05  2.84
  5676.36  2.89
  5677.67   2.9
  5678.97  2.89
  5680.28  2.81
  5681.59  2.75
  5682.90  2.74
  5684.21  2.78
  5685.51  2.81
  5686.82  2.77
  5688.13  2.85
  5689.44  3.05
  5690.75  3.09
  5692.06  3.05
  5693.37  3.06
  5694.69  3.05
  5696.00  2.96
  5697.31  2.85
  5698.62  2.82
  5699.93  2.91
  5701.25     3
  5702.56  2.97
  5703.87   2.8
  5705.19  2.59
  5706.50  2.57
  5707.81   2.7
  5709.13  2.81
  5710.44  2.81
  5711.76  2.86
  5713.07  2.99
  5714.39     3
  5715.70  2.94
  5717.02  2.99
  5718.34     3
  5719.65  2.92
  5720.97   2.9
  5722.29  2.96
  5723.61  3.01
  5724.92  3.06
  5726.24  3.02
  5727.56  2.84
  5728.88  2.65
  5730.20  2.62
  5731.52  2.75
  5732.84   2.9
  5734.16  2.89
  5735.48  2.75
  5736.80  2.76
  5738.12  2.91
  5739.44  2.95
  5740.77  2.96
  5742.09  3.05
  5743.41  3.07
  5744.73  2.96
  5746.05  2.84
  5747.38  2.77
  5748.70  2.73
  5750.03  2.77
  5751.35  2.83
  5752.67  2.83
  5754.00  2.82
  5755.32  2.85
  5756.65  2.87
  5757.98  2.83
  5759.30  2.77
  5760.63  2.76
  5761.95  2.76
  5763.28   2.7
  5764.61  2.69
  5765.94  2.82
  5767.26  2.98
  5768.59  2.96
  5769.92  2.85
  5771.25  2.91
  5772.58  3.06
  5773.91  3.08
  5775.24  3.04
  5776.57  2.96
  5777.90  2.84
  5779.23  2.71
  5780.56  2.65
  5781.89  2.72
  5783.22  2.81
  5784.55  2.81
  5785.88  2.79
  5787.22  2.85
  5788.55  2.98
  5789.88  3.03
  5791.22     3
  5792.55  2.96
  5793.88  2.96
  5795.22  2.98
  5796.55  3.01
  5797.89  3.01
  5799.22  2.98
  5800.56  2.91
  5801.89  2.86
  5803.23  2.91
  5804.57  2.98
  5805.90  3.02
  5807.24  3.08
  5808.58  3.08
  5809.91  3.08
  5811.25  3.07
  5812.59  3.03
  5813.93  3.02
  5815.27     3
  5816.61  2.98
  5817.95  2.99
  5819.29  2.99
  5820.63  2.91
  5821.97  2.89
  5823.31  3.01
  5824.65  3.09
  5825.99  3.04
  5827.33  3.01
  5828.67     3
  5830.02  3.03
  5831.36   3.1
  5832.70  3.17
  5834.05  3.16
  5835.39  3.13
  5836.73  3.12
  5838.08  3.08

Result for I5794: 0.1 Ang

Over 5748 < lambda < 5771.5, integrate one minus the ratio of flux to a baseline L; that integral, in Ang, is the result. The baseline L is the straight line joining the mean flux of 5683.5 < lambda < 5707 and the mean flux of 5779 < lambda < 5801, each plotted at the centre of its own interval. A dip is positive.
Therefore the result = 0.6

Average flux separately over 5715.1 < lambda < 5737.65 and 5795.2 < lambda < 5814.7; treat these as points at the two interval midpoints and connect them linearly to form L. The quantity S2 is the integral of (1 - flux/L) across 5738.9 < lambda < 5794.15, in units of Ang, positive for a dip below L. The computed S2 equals 1.4 Ang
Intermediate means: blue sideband 2.88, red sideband 3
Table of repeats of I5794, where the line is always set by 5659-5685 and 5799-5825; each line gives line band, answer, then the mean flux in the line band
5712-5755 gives -0.4 Ang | 2.89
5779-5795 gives 0.5 Ang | 2.86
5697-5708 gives 0.0 Ang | 2.8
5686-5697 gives -0.7 Ang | 2.98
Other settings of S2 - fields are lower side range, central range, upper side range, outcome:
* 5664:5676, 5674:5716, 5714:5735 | -0.81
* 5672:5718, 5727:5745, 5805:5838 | 0.41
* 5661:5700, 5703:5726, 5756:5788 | -0.35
